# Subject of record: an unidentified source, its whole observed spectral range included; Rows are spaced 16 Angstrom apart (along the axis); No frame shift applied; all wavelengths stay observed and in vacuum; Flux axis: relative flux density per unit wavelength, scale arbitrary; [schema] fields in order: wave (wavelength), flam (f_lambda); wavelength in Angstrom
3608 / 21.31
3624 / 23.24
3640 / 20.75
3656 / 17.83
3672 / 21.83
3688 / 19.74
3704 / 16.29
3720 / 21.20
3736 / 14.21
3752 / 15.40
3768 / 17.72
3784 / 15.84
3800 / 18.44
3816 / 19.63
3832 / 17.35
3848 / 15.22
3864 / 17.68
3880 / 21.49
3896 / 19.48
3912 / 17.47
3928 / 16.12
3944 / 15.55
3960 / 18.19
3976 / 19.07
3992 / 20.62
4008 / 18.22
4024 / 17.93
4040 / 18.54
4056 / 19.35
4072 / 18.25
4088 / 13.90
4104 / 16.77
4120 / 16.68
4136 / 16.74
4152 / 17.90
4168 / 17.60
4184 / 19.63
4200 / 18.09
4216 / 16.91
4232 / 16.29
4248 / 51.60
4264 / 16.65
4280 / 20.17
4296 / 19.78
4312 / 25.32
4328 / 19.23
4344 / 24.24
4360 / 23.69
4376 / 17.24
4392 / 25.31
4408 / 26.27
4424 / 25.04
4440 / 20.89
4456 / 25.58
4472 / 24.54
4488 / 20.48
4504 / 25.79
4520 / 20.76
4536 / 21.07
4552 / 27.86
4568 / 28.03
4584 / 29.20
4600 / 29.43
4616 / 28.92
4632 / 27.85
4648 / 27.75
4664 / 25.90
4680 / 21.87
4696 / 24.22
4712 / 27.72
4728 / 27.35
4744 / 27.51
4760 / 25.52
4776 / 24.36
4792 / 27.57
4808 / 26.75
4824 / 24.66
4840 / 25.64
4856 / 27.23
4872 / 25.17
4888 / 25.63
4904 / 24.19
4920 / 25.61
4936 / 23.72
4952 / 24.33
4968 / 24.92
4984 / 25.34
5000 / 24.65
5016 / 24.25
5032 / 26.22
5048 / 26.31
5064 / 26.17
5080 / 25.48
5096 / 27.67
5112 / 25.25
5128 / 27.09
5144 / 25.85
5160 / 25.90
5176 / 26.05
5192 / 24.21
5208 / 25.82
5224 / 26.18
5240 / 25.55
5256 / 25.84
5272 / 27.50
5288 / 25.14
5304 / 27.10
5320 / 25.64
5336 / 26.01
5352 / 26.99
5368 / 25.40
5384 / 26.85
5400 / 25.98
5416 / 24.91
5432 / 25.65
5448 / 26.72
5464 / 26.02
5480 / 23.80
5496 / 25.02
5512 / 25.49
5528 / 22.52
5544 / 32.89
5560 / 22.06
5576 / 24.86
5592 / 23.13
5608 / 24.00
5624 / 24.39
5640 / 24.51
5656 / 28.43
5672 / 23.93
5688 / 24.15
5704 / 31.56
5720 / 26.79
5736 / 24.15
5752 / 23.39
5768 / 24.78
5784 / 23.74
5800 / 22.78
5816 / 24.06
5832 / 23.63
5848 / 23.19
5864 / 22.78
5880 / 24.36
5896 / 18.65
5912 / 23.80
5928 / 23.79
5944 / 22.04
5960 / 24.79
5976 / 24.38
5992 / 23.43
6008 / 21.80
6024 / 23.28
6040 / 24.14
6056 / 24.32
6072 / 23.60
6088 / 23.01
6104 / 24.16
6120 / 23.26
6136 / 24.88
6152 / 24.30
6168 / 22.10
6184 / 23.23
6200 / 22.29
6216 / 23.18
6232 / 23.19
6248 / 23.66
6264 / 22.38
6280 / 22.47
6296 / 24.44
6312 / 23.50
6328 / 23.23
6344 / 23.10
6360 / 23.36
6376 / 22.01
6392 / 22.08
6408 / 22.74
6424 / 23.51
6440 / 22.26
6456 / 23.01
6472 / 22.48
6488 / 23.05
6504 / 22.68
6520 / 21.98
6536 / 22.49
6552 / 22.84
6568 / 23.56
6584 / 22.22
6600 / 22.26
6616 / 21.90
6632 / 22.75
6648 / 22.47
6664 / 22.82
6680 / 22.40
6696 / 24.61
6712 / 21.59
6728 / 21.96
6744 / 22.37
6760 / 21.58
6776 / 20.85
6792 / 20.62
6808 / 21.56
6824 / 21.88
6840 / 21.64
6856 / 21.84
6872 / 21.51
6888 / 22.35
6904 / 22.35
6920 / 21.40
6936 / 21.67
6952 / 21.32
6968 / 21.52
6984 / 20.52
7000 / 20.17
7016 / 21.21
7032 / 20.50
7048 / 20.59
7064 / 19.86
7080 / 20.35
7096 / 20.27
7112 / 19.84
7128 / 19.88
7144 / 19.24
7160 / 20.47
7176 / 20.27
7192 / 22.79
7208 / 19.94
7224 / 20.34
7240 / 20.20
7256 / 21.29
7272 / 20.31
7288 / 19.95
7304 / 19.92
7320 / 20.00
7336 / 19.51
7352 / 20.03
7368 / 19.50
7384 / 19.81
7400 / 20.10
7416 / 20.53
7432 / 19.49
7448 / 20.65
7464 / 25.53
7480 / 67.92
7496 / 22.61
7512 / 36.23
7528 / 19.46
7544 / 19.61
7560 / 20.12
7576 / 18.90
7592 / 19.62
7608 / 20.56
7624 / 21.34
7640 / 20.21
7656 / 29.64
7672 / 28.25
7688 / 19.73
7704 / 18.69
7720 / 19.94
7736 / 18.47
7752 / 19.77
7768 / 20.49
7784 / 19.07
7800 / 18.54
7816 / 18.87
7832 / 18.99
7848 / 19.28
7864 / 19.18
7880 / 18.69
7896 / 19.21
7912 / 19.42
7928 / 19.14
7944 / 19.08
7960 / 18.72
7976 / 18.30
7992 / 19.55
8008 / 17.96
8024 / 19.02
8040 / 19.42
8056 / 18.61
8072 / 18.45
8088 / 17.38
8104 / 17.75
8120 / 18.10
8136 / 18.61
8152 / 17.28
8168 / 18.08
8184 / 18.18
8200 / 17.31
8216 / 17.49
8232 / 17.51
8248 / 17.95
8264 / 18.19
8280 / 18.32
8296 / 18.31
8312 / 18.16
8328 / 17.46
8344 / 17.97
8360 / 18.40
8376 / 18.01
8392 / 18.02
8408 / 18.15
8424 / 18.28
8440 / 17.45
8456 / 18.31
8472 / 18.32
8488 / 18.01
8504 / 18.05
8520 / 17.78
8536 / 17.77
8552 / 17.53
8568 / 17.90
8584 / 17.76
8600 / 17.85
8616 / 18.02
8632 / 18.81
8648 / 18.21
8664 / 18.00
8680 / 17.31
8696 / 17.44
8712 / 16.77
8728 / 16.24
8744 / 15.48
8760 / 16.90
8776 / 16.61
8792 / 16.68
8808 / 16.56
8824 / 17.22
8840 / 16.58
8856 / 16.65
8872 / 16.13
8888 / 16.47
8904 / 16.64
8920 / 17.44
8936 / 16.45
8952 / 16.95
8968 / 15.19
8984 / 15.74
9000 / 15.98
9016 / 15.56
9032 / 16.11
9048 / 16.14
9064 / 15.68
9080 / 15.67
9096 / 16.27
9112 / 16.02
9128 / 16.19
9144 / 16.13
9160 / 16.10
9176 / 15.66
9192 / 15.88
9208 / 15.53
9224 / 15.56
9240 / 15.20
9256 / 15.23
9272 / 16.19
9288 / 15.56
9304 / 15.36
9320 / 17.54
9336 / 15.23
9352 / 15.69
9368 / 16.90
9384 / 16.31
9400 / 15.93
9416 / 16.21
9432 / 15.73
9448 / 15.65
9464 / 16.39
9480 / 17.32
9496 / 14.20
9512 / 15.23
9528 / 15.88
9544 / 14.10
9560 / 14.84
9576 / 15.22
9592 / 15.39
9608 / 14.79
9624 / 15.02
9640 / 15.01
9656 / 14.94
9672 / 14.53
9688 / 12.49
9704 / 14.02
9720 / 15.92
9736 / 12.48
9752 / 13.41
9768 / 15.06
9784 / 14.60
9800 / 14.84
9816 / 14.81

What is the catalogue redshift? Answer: 0.14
